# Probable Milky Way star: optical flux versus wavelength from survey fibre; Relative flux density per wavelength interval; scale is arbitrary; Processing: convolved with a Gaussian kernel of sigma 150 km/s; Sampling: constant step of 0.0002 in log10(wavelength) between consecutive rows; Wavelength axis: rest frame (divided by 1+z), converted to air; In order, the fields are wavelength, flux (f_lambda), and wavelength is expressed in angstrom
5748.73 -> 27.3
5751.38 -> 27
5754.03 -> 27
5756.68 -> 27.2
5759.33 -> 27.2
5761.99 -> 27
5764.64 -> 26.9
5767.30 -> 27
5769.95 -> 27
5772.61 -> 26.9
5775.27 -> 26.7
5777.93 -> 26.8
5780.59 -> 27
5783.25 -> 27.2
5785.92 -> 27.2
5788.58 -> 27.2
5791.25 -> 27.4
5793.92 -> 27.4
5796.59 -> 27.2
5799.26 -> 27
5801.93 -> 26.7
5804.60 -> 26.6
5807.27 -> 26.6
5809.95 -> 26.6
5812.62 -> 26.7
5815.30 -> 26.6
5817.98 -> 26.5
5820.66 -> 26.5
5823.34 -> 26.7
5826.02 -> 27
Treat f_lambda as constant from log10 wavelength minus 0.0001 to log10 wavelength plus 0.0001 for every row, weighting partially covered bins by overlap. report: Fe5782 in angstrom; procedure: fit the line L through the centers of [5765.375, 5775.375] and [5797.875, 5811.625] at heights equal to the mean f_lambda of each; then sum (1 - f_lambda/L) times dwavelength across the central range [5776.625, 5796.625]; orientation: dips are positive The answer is -0.3 angstrom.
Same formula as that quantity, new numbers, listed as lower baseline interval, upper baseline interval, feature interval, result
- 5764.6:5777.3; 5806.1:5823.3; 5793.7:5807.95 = -0.1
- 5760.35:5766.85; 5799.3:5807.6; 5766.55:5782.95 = 0.0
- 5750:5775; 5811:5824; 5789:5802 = -0.2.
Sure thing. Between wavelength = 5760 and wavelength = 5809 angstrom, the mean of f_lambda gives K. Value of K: 27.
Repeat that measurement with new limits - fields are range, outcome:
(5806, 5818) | 26.6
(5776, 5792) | 27.1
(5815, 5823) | 26.5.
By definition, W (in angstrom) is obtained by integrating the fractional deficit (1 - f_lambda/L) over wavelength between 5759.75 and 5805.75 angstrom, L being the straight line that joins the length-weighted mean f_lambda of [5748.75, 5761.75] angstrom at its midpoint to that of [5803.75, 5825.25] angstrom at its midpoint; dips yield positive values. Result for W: -0.2 angstrom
